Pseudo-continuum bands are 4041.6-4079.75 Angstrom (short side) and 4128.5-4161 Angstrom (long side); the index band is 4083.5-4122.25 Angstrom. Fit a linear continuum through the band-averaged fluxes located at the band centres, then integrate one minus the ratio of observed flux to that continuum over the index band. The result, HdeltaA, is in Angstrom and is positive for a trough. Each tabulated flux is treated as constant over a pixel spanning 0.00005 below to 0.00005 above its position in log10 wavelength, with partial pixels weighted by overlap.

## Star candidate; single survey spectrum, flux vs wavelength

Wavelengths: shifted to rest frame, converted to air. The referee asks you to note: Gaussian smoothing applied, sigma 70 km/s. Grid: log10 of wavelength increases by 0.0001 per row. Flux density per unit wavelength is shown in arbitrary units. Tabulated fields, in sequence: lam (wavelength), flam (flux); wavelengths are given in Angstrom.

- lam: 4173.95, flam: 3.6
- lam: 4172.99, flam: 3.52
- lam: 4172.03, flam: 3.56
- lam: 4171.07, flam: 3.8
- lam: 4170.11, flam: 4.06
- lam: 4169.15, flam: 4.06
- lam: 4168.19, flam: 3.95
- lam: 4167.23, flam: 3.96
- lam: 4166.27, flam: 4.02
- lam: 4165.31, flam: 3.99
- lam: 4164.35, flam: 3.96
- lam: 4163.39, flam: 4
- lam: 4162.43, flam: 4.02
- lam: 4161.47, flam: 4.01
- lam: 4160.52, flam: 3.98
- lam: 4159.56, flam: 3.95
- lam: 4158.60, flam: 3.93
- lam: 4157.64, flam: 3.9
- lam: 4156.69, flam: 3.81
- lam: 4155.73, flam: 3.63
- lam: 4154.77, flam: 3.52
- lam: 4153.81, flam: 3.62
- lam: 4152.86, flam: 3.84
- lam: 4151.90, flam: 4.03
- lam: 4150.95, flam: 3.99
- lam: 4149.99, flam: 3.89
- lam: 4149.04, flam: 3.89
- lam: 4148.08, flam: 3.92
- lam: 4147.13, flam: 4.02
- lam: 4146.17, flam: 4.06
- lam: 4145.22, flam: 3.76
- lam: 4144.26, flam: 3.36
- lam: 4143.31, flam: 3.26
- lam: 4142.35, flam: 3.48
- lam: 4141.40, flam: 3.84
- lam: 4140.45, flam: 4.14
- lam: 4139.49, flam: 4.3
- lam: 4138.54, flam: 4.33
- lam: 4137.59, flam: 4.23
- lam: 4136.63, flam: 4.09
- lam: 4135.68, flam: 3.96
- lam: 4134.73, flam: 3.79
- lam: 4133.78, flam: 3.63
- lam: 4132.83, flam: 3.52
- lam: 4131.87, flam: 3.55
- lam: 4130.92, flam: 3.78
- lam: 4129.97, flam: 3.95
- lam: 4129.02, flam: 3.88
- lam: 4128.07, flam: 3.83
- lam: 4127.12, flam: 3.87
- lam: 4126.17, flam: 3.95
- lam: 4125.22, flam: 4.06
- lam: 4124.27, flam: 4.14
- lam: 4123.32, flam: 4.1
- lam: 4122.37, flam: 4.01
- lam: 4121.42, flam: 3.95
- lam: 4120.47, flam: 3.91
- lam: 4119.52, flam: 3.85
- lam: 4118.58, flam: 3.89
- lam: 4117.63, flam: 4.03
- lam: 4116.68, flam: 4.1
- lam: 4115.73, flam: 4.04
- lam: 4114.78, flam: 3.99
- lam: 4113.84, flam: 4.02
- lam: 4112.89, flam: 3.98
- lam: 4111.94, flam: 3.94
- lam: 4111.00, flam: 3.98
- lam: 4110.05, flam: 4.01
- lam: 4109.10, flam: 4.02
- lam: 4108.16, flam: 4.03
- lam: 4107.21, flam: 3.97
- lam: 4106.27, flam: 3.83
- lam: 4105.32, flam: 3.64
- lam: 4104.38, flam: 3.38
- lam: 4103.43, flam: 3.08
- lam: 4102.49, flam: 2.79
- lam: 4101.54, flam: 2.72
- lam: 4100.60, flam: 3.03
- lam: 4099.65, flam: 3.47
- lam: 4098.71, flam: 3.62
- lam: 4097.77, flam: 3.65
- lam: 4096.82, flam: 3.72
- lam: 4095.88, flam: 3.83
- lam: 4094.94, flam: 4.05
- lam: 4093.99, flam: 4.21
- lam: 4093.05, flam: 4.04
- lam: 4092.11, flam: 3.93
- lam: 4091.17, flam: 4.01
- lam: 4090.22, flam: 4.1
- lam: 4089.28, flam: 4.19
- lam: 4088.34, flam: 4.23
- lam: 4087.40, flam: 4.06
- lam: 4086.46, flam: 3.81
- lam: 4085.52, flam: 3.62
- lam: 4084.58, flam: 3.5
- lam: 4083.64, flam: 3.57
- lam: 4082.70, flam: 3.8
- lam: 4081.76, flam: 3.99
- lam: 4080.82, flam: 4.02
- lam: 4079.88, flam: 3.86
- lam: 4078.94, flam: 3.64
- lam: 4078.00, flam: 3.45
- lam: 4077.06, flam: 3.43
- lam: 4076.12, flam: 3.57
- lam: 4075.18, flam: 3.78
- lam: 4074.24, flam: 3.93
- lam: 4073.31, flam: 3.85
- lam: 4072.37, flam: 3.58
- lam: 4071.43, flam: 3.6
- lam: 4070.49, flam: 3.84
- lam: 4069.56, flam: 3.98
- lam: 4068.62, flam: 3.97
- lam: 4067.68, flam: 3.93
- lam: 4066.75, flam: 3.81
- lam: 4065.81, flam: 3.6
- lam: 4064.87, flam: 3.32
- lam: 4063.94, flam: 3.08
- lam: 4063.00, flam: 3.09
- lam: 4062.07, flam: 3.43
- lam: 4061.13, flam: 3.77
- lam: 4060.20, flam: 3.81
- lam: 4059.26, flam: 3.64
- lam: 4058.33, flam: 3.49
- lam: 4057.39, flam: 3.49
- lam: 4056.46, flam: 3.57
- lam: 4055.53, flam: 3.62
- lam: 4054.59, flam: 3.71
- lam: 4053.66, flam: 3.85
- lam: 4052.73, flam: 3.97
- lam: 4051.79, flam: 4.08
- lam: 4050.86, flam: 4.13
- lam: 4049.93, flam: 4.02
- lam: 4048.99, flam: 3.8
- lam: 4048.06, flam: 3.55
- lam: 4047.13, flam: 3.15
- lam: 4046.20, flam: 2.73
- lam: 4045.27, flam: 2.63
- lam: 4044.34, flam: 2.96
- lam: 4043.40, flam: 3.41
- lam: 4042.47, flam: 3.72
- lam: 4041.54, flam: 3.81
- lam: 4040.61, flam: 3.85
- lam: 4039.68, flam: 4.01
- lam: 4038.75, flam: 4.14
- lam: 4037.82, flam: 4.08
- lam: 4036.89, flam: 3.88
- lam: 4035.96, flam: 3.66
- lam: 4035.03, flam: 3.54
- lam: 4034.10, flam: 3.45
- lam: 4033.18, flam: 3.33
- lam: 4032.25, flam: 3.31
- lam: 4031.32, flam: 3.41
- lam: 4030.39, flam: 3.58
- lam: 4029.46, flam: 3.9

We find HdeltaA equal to -0.8 Angstrom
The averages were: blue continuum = 3.6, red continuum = 3.85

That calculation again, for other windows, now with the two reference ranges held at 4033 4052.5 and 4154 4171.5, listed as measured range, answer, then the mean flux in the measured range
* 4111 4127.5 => -0.8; 3.99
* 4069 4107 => 0.2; 3.71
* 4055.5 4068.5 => 0.4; 3.56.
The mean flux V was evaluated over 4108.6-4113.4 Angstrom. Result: 3.99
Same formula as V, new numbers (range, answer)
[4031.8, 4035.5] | 3.41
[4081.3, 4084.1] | 3.79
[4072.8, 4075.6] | 3.86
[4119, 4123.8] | 3.97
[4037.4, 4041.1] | 4.02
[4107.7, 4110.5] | 4.02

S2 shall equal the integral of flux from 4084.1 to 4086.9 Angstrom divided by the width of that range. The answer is 3.64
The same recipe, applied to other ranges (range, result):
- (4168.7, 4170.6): 4.06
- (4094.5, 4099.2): 3.78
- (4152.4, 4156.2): 3.65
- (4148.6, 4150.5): 3.89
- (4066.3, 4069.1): 3.9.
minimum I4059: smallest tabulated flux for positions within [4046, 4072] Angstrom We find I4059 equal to 2.73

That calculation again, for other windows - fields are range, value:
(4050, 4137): 2.72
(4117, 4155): 3.26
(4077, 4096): 3.43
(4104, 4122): 3.38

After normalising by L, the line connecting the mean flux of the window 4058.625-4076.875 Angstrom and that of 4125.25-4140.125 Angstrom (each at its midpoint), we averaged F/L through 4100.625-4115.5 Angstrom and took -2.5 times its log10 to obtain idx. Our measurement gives 0.04 mag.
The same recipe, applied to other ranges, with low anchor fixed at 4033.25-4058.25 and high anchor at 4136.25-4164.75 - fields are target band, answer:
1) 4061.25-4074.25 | 0.02 mag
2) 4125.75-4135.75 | 0.02 mag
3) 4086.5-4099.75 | -0.05 mag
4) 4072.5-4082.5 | -0.01 mag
